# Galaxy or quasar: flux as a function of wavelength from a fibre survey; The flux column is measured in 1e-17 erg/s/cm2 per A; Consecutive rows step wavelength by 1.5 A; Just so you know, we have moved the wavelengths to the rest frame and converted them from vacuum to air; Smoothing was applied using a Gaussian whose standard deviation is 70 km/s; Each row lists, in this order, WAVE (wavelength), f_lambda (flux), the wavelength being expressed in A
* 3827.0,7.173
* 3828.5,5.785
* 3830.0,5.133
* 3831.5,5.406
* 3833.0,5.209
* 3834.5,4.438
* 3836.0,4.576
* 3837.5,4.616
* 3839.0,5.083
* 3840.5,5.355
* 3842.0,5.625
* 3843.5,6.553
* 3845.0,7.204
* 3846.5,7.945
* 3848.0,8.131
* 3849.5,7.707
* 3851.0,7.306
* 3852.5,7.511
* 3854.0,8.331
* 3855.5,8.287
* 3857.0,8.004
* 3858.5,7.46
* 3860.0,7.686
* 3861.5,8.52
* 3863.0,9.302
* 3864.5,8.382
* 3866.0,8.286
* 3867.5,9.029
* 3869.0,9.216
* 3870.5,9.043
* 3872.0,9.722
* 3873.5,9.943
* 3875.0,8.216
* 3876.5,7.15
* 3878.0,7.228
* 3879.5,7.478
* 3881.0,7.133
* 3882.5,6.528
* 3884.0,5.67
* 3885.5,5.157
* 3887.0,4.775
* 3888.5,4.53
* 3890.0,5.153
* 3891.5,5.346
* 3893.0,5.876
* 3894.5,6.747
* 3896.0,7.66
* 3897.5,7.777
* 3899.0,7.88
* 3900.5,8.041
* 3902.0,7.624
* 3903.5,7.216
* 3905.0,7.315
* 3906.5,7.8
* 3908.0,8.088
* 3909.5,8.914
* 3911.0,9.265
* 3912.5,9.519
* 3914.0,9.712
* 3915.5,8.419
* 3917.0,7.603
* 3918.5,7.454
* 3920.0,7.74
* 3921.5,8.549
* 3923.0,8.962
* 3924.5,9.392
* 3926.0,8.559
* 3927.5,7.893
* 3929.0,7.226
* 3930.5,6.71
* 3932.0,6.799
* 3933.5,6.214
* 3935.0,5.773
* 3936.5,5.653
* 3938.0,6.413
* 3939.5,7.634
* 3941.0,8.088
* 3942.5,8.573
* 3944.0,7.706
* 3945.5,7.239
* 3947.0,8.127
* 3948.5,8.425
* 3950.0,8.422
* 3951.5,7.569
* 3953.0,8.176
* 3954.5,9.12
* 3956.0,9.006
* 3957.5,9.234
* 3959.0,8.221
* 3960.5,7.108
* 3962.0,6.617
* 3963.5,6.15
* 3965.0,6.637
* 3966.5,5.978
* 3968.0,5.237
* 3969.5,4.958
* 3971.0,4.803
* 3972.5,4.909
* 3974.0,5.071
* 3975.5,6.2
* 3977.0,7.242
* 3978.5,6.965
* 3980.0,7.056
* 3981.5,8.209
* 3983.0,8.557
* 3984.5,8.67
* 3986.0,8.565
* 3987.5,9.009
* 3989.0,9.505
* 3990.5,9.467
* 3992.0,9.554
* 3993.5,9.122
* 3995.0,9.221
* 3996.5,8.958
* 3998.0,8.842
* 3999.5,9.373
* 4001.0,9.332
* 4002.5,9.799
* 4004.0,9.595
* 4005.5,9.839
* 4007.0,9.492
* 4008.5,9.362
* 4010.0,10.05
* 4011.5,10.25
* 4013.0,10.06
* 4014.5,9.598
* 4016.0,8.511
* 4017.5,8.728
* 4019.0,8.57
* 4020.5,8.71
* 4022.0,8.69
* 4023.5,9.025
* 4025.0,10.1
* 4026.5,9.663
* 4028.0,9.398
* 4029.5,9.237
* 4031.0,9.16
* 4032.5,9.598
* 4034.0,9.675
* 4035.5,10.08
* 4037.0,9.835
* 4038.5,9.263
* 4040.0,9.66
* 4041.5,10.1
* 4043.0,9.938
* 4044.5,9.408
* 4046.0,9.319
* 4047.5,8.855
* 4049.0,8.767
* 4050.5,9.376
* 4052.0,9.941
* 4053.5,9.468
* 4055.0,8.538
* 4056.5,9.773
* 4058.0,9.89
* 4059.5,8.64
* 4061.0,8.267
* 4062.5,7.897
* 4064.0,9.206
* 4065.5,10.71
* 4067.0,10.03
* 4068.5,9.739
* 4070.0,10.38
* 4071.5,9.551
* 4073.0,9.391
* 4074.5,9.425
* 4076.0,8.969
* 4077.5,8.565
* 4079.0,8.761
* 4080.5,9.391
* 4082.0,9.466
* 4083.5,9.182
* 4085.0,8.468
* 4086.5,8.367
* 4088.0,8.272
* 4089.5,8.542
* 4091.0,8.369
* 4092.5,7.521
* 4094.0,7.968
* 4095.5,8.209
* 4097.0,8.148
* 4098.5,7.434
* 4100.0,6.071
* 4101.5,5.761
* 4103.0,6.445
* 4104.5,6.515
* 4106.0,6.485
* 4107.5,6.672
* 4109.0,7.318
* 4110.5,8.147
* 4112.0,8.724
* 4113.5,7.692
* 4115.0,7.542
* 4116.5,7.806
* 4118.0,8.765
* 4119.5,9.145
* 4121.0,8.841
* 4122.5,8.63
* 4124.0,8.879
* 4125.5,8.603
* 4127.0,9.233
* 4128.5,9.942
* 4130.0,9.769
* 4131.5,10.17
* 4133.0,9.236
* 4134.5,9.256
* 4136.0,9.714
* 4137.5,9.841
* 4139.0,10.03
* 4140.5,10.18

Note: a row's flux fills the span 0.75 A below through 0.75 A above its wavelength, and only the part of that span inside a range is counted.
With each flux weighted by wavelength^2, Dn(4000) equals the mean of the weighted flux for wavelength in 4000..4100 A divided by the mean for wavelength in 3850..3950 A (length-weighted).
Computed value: 1.29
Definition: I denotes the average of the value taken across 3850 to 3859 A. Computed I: 7.82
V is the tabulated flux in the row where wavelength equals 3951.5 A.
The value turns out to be 7.569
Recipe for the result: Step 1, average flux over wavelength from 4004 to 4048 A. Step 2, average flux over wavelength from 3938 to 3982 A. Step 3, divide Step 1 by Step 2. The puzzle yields 1.3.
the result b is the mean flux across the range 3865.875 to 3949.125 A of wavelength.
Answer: 7.57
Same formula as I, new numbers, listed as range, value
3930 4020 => 7.98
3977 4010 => 8.96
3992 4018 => 9.43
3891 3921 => 7.83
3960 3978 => 5.91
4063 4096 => 9.02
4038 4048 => 9.53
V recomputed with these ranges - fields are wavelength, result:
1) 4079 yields 8.761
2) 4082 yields 9.466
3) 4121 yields 8.841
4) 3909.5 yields 8.914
